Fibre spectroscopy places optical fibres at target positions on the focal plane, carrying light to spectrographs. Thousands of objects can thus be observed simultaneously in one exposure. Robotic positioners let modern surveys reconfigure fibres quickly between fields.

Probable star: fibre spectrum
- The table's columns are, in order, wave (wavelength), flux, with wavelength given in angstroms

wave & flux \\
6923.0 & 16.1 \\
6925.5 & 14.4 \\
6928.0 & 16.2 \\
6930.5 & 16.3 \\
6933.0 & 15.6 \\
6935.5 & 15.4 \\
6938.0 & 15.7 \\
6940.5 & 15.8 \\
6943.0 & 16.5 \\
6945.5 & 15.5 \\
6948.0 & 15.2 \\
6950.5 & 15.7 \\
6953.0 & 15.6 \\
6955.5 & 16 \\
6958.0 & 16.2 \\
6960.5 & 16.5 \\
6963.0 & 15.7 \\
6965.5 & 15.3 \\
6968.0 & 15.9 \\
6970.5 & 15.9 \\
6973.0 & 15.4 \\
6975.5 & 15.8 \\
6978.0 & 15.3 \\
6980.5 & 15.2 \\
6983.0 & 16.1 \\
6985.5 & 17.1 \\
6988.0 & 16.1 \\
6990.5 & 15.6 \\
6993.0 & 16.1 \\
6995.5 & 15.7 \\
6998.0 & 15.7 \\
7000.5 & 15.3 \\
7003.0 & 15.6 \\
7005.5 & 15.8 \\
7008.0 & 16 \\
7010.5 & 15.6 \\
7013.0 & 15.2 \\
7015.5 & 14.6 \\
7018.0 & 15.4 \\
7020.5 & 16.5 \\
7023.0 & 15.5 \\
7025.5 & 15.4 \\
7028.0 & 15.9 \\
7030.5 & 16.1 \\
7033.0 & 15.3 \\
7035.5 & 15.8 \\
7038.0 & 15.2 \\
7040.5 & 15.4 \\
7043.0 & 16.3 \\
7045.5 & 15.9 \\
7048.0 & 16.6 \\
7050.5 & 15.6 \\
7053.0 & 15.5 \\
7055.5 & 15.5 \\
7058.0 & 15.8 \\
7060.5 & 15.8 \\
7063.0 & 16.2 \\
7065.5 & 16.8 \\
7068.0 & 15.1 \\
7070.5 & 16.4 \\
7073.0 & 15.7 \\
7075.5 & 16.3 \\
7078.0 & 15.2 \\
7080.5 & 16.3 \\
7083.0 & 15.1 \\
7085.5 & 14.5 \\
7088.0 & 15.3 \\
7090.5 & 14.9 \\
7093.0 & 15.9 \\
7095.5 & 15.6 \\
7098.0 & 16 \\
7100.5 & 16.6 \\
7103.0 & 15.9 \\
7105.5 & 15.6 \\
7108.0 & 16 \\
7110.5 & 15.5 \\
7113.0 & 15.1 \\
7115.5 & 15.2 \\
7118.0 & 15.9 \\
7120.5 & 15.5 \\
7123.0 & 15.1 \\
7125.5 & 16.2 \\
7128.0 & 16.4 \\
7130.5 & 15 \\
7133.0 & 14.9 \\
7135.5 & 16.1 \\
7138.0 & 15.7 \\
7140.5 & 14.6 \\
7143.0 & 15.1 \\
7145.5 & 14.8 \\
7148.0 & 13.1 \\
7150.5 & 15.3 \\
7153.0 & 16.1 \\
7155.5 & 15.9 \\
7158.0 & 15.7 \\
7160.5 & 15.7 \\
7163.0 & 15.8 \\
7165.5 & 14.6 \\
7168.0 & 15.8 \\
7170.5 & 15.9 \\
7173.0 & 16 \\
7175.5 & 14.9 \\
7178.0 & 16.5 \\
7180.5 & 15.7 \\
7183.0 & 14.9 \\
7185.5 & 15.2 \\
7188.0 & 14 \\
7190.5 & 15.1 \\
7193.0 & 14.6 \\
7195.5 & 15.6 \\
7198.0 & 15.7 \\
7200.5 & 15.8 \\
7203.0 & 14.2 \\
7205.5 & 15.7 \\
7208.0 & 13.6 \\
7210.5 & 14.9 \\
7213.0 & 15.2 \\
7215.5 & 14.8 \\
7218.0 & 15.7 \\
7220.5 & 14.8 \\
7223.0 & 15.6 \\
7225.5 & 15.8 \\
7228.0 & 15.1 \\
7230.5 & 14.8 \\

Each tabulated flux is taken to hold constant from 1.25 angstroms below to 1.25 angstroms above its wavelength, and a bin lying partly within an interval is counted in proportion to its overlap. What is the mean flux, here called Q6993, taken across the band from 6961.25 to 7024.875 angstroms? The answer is 15.7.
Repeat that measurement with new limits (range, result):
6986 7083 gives 15.8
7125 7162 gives 15.4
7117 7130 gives 15.8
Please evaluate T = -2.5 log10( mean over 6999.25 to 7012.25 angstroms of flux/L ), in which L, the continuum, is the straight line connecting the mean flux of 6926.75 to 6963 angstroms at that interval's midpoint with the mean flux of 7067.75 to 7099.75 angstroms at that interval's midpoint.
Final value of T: 0.01 mag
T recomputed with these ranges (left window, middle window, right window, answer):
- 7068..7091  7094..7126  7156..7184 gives -0.01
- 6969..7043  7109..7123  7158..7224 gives 0.00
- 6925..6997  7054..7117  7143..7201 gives -0.01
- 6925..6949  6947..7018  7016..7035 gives 0.00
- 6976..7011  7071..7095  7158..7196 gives 0.01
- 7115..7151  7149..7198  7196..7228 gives -0.02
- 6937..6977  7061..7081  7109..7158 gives -0.03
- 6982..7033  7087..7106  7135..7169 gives -0.02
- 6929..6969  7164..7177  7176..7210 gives -0.02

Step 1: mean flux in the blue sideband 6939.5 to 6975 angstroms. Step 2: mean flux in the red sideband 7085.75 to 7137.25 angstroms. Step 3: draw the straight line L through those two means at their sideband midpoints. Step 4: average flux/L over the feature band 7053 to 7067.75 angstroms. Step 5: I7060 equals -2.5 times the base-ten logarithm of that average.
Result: -0.02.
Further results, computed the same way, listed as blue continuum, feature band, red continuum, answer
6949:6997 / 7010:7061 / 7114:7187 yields 0.00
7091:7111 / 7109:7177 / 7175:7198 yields 0.01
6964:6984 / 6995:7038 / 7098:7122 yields 0.00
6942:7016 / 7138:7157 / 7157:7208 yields 0.03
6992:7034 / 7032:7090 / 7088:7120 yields 0.00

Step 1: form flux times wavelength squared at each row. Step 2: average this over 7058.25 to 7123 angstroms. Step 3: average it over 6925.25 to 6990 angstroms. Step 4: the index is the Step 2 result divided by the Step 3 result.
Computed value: 1.03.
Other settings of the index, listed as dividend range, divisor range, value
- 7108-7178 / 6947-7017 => 1.03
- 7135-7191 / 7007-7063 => 1.01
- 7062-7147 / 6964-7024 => 1.03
